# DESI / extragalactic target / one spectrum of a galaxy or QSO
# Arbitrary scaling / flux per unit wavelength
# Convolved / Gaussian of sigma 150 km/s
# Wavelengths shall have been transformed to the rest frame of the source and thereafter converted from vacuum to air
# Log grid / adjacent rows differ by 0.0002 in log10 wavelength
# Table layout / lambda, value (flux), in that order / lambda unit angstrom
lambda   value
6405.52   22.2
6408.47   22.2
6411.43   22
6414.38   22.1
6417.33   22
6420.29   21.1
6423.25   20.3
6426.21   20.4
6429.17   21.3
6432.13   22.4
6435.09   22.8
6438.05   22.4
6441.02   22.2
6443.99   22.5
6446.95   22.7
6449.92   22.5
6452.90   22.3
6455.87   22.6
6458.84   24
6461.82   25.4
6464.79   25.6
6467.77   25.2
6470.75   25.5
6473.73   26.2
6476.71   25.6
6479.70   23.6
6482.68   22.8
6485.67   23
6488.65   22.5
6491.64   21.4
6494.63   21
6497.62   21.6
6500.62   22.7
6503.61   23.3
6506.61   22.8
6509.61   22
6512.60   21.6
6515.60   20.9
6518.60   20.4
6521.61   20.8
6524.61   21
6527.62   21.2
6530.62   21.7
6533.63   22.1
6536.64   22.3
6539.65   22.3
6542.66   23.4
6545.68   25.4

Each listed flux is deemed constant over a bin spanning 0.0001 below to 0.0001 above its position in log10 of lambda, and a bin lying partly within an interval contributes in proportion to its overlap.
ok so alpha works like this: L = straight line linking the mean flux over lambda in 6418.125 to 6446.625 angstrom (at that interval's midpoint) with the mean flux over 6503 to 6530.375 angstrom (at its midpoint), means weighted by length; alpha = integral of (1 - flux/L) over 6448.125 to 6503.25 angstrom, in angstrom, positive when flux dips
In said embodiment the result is -4.8 angstrom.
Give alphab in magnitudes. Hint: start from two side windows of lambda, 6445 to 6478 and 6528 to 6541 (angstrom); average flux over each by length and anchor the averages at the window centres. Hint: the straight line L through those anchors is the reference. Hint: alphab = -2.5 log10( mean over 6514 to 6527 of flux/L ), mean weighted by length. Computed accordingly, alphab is 0.08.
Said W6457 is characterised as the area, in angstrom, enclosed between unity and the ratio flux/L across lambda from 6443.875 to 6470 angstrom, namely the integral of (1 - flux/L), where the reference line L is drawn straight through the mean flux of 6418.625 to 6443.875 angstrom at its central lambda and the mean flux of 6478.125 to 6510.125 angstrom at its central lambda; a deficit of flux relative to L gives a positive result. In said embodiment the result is -2.1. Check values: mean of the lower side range 21.7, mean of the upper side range 22.4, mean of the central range 23.8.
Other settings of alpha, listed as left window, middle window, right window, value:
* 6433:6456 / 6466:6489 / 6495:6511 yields -2.0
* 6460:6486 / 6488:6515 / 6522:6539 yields 1.4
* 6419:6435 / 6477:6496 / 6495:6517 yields -0.6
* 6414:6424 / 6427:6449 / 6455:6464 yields 0.4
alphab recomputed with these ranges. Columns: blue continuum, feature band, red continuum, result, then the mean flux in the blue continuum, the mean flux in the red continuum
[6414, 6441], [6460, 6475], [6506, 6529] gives -0.187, 21.7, 21.3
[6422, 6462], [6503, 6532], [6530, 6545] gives 0.049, 22.3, 22.6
